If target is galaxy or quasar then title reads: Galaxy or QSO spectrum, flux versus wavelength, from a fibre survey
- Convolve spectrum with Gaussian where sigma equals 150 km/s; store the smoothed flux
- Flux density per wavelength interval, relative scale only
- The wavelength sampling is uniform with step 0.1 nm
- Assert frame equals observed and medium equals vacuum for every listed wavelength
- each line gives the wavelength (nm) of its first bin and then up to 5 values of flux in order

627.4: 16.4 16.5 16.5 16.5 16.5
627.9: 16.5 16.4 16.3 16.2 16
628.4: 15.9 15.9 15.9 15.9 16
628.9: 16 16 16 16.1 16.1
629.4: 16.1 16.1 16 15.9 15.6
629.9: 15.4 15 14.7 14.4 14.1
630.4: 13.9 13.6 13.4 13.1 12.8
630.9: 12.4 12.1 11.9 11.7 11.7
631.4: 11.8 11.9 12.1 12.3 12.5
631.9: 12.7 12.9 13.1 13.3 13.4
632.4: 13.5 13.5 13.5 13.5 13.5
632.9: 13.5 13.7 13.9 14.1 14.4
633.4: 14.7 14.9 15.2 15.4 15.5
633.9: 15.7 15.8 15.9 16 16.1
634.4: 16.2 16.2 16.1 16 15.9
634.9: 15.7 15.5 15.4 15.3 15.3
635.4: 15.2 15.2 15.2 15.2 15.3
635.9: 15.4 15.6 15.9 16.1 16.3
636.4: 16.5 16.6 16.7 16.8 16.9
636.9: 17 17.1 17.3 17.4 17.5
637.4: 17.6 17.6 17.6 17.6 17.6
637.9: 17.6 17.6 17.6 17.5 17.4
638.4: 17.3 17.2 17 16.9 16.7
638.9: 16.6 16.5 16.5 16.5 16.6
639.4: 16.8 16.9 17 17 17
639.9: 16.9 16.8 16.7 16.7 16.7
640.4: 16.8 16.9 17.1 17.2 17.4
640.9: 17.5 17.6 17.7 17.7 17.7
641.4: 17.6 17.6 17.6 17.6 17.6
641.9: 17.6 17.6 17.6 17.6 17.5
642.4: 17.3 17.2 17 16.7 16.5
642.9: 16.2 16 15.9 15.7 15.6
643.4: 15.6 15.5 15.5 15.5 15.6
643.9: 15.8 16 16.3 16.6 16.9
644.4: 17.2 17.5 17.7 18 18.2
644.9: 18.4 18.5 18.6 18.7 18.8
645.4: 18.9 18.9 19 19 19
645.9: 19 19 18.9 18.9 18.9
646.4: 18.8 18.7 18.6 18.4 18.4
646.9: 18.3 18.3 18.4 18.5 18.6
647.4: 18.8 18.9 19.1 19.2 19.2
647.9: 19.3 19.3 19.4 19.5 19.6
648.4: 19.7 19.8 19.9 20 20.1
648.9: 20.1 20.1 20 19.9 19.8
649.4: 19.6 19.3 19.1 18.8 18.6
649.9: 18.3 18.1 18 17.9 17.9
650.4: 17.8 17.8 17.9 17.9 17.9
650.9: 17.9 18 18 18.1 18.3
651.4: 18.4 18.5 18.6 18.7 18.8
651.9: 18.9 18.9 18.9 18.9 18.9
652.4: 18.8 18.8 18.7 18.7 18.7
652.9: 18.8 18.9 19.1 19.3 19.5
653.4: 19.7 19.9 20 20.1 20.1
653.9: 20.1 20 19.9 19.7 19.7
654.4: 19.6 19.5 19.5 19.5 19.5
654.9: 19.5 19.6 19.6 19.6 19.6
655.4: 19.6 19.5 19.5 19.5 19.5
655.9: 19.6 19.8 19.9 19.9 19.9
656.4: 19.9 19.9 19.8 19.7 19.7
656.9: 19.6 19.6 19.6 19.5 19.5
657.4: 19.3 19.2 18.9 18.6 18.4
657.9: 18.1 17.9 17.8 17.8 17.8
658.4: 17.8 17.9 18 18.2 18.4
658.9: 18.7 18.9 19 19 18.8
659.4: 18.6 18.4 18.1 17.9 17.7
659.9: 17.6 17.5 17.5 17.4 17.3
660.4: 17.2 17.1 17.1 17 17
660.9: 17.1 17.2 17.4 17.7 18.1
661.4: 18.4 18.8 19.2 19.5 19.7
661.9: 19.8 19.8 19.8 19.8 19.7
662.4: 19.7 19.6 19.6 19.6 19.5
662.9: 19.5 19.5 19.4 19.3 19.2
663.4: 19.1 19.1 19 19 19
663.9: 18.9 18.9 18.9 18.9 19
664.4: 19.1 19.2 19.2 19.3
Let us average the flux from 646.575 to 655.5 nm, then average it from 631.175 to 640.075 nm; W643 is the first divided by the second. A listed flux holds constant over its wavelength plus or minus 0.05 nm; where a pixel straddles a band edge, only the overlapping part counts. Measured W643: 1.2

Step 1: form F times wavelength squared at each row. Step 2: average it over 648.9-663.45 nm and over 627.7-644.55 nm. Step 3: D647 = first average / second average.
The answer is 1.27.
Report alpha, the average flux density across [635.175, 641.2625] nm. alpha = 16.8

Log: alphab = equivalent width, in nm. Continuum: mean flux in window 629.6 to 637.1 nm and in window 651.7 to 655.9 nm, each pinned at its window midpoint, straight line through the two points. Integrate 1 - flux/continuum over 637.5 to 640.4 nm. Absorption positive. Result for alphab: -0.20 nm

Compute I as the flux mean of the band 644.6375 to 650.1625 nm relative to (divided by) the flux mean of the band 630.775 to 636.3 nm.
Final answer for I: 1.3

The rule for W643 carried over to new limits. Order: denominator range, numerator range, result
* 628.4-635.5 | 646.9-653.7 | 1.30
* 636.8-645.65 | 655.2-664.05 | 1.10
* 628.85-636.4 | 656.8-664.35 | 1.28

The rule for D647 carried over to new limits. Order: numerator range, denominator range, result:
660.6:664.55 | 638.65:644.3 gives 1.20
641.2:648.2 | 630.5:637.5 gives 1.25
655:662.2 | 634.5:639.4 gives 1.21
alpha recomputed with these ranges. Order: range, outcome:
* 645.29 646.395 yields 18.9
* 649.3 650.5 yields 18.5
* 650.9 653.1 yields 18.6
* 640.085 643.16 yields 17.2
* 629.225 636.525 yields 14.5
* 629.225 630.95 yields 14.6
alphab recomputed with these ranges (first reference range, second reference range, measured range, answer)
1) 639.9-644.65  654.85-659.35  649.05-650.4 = -0.063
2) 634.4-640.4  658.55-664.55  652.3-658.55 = -0.414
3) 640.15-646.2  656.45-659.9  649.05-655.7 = -0.310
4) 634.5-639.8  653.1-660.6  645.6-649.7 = -0.299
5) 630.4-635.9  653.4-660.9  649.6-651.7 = -0.064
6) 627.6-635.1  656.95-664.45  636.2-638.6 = -0.267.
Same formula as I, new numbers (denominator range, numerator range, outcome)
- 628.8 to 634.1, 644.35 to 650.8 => 1.34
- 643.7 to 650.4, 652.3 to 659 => 1.03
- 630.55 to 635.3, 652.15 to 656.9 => 1.39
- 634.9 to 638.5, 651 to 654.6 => 1.15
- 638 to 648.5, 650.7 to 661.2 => 1.07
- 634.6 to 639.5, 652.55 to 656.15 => 1.18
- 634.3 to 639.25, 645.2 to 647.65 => 1.14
